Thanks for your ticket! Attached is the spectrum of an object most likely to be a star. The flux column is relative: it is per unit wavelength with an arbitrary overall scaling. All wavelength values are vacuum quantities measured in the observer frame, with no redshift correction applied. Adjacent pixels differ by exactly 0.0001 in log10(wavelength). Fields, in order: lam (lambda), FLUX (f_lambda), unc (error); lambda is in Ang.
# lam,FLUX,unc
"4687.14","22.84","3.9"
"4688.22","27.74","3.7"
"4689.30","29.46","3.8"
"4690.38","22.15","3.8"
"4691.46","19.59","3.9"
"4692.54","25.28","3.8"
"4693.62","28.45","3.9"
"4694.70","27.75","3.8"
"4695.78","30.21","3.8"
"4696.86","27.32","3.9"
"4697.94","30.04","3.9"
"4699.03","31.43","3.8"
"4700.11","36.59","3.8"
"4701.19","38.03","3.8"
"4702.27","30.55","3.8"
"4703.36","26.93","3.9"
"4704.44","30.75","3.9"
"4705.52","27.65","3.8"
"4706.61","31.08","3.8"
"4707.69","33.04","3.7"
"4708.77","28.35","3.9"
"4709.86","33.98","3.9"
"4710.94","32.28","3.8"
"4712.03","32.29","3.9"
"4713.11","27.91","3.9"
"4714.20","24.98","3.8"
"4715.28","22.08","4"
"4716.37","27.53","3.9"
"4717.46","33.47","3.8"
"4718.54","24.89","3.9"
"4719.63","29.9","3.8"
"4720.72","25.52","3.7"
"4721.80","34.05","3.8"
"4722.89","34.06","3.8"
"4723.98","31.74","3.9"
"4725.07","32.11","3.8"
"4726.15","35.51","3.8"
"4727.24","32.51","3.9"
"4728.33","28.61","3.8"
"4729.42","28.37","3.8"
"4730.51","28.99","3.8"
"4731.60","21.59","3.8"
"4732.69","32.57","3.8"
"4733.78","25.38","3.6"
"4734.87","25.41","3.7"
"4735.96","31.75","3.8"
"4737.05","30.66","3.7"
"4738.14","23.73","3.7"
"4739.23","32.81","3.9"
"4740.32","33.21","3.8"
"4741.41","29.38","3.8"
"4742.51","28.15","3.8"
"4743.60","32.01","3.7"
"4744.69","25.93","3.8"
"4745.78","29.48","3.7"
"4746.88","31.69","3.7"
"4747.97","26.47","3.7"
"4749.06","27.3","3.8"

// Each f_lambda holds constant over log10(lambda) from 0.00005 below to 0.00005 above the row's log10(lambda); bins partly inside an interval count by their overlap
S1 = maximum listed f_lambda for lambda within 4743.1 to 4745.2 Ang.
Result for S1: 32.01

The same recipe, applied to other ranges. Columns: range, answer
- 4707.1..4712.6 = 33.98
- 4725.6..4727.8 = 35.51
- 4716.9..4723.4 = 34.06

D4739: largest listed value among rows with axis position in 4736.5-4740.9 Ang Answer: 33.21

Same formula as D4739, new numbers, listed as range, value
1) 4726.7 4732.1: 32.51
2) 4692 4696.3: 30.21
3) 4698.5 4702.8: 38.03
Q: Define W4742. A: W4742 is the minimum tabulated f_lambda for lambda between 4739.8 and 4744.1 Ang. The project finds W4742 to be 28.15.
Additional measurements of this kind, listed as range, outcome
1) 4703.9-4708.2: 27.65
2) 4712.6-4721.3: 22.08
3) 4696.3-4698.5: 27.32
